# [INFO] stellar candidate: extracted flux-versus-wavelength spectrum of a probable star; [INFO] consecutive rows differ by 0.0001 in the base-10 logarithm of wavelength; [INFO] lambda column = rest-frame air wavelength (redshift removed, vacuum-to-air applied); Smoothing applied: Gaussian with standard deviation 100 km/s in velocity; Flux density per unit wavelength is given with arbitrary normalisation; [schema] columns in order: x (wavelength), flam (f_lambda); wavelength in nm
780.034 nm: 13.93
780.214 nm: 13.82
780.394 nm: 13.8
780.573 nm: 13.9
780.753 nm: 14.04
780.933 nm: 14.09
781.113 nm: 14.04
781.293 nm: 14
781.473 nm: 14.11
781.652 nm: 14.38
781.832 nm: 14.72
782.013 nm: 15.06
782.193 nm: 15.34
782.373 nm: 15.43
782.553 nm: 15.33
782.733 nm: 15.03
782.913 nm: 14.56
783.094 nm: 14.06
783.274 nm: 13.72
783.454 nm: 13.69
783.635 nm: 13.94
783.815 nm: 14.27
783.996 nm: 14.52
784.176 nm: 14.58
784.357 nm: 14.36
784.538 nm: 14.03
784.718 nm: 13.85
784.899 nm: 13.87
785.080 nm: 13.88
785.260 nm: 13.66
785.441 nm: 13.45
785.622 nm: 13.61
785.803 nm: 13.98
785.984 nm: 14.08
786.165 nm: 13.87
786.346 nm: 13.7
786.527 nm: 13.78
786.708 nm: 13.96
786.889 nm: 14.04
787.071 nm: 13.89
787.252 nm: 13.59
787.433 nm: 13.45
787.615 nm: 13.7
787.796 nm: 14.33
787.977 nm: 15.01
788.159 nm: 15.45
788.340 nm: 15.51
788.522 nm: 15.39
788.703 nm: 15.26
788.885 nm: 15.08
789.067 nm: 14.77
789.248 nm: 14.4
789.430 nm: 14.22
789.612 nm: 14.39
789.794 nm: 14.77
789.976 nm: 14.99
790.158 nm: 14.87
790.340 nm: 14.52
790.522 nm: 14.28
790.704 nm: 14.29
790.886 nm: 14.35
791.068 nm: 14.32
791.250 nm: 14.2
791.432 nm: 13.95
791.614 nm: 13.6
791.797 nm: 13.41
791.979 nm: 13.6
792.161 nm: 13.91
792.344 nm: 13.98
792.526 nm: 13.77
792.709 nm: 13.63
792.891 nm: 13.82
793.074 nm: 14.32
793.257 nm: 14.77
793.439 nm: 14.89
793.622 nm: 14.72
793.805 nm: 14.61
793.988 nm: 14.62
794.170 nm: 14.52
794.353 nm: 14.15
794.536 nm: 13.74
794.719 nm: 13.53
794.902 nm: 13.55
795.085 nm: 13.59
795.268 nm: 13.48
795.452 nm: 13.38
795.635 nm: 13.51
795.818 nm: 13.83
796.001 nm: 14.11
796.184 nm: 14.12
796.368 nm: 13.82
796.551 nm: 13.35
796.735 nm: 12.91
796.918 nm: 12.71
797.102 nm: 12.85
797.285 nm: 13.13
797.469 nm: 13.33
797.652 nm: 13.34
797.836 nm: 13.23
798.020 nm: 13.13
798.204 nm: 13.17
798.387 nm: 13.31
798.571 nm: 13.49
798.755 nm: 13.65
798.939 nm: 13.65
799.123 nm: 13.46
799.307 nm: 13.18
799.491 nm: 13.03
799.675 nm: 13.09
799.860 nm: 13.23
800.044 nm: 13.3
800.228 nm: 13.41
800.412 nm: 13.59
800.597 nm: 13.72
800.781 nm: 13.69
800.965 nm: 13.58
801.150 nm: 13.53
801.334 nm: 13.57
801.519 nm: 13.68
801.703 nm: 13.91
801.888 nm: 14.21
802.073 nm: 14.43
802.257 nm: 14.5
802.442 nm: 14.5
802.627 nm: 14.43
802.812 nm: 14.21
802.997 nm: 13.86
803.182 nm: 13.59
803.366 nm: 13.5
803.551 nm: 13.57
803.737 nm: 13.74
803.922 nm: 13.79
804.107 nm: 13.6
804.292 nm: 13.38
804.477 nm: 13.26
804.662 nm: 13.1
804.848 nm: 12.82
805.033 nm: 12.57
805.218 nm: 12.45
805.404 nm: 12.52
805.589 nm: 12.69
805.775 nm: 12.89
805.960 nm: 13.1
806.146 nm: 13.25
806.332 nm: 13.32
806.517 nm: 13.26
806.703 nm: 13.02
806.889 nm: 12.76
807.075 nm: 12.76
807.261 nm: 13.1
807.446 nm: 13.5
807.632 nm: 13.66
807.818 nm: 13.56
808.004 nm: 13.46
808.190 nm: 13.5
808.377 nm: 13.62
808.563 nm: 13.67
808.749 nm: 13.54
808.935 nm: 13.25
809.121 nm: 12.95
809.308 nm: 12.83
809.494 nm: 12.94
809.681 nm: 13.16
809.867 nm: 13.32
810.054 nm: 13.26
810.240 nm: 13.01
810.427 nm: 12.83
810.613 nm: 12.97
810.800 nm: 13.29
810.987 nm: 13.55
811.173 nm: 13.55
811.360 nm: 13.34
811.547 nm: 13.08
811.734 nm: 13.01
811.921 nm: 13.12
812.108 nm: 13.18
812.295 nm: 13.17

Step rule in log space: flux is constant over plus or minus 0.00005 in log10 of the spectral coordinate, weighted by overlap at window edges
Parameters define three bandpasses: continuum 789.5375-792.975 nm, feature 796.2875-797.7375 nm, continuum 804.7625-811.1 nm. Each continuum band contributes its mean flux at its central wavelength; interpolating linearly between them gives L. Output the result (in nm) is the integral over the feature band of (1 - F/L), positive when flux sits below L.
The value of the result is 0.07 nm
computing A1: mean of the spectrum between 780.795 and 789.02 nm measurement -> 14.3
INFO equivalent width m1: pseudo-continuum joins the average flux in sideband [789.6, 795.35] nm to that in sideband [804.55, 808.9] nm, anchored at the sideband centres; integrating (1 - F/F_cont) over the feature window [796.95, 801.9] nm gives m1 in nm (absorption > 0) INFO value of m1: 0.09 nm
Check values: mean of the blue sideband 14.2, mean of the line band 13.4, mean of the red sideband 13.1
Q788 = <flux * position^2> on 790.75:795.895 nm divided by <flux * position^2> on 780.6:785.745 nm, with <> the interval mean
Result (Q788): 1.01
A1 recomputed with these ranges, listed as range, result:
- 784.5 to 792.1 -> 14.2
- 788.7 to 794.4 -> 14.3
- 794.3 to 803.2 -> 13.6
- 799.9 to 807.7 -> 13.5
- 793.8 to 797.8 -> 13.6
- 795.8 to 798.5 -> 13.3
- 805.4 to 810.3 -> 13.2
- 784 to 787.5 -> 13.9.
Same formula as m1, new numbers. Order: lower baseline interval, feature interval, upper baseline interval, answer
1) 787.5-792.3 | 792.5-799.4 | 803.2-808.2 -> 0.14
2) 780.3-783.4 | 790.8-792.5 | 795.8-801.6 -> -0.01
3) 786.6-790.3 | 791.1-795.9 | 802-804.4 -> 0.12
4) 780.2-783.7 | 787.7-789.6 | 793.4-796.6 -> -0.10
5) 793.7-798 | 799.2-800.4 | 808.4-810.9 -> 0.02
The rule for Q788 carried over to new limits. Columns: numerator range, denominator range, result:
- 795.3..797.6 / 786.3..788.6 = 0.96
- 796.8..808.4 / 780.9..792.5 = 0.98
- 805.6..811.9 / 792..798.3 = 0.99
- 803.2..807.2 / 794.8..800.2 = 1.00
